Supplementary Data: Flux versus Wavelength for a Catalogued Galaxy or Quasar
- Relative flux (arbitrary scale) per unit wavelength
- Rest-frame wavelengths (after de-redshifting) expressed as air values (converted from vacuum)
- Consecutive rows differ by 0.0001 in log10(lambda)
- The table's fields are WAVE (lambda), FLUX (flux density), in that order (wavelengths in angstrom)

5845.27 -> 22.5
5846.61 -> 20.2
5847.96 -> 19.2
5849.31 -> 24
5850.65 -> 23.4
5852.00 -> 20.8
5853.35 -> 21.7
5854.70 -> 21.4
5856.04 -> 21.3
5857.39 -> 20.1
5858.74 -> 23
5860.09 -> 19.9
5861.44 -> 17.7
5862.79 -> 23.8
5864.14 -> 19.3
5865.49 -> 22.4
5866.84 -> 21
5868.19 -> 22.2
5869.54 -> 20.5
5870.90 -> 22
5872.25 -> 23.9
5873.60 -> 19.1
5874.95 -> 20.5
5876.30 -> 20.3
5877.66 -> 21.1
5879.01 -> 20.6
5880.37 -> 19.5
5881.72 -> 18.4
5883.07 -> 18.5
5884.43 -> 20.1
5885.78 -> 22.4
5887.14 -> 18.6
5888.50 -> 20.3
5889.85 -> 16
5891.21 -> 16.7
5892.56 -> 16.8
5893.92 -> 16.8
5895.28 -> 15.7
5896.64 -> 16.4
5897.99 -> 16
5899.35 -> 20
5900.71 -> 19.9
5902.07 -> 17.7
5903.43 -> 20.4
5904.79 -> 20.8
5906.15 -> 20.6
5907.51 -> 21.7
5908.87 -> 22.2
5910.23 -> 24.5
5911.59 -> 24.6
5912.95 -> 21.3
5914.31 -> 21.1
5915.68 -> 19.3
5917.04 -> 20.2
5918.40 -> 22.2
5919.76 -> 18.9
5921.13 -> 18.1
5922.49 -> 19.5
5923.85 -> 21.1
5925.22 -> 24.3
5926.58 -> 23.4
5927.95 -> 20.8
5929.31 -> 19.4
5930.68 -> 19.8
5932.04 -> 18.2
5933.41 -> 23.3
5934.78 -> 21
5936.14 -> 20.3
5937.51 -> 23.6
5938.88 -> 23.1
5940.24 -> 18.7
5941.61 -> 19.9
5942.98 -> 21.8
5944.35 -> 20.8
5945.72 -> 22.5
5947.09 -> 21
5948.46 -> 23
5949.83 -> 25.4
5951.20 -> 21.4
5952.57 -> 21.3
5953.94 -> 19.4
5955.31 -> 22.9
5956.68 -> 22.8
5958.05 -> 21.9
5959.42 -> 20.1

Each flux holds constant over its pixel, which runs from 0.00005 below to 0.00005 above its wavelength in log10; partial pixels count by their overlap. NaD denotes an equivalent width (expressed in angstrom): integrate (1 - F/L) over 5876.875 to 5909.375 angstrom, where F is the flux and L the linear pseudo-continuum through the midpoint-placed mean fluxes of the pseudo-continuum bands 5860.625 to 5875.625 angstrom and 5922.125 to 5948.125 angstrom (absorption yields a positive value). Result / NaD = 3.3 angstrom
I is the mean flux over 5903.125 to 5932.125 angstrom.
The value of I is 21.1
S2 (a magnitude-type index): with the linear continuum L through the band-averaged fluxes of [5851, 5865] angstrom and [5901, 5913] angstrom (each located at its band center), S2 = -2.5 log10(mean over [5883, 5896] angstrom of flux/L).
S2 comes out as 0.17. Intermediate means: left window 21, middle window 18.2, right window 21.5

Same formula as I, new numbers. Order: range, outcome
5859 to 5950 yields 20.4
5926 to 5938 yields 21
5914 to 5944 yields 20.8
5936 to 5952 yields 21.8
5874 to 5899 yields 18.6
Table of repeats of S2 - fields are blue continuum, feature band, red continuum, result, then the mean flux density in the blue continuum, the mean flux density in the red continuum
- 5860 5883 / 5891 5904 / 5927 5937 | 0.17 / 20.7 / 20.5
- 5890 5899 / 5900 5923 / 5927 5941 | -0.13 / 16.5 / 20.9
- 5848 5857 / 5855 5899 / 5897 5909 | 0.06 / 21.8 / 19.7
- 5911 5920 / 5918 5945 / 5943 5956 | 0.03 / 21.2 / 22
